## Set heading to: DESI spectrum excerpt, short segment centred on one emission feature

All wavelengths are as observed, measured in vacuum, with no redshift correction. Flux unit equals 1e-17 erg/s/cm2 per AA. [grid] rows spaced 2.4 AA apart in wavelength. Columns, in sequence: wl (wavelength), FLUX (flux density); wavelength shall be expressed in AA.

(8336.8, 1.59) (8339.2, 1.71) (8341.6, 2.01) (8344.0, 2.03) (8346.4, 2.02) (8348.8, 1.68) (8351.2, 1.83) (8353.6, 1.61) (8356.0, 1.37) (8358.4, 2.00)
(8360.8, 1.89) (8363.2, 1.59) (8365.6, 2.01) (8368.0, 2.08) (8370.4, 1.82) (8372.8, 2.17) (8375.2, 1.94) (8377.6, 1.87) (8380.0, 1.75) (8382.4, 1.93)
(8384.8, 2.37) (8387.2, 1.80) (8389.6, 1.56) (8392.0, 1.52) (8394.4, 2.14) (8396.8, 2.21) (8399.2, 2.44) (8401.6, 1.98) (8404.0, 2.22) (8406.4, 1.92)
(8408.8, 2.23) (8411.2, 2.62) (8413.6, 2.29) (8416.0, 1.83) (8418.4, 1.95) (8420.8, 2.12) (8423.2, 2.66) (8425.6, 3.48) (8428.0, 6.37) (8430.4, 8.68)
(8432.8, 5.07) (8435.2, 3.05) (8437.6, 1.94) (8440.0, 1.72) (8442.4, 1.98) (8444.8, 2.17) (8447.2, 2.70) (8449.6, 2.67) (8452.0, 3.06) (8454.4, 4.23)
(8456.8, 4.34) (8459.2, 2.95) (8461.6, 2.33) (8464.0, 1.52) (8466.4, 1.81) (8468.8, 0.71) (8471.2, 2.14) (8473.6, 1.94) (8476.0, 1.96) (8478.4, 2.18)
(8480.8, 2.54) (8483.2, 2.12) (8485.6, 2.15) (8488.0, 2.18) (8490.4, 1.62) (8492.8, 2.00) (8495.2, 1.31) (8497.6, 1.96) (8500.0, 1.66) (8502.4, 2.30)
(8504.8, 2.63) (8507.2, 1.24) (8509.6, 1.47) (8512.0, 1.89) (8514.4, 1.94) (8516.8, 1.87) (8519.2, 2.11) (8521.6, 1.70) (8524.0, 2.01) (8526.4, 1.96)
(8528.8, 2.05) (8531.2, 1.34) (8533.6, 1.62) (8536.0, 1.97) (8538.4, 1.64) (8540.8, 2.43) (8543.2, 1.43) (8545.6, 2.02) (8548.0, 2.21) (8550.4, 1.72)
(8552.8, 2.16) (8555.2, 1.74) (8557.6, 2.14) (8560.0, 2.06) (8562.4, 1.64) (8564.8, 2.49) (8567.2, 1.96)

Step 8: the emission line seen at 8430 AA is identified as H-alpha 6563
